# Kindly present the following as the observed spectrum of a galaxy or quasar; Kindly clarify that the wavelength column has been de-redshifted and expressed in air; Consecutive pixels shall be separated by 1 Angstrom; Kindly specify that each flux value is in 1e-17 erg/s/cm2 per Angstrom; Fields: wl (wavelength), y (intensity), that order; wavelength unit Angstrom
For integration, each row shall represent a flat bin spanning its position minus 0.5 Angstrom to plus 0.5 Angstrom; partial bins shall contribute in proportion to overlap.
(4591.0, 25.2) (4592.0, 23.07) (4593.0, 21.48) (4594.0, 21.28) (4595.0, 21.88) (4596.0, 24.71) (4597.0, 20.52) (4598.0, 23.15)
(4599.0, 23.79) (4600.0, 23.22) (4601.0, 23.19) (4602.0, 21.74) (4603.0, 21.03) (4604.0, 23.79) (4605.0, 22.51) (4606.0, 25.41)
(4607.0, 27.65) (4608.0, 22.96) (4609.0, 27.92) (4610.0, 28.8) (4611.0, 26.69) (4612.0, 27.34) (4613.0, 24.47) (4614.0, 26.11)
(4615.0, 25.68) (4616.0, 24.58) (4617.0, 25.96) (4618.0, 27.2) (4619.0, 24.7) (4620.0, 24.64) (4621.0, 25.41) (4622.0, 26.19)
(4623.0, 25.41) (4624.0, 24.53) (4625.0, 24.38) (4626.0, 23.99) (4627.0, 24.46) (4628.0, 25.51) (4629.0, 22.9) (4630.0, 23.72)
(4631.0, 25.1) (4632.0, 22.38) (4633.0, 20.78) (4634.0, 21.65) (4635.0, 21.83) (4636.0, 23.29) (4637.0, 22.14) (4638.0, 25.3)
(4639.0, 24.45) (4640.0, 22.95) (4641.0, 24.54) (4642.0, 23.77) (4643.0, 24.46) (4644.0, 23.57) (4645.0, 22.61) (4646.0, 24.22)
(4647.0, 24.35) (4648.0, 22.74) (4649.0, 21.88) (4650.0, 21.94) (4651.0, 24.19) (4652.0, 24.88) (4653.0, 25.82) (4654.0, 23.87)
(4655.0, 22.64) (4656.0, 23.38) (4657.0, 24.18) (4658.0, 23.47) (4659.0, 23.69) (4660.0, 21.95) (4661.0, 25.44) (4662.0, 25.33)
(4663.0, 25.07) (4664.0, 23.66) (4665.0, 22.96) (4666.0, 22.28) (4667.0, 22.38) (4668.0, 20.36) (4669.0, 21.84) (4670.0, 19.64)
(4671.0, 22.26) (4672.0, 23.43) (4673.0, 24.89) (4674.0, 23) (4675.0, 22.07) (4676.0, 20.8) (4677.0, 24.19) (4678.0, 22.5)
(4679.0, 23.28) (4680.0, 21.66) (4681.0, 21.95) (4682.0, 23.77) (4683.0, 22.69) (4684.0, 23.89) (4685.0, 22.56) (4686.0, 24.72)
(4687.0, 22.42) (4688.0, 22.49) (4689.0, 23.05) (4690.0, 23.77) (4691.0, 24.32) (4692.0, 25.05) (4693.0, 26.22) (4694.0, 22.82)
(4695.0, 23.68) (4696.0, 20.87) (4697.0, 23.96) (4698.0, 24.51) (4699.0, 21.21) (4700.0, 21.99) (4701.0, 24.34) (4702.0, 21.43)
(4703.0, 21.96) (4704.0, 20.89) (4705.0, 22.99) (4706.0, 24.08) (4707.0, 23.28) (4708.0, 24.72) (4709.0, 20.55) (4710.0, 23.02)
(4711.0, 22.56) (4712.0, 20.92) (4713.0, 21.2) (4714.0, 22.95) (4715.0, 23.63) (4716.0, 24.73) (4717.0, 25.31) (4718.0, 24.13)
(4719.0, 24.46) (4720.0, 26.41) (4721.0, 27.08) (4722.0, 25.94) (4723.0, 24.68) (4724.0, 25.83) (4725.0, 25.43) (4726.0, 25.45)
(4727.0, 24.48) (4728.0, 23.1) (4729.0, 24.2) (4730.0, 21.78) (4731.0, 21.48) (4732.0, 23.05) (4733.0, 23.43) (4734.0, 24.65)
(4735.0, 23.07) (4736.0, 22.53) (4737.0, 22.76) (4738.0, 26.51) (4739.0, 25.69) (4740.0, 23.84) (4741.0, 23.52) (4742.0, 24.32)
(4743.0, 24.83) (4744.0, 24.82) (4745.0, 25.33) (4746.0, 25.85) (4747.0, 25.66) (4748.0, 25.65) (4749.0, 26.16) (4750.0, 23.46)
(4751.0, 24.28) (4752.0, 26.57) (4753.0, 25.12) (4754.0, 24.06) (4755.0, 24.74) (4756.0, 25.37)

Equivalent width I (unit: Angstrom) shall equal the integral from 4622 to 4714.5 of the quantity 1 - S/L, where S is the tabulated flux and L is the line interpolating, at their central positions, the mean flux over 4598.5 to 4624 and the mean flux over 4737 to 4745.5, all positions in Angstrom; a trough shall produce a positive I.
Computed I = 6.3 Angstrom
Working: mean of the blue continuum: 25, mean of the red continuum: 24.7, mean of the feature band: 23.2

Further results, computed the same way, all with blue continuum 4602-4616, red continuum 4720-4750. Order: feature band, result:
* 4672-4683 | 0.9 Angstrom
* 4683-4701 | 1.0 Angstrom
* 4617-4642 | 1.0 Angstrom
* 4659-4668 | 0.5 Angstrom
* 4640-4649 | 0.5 Angstrom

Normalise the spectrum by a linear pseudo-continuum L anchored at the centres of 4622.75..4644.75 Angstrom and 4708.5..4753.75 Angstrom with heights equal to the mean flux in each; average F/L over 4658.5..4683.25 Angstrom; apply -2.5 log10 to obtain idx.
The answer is 0.05 mag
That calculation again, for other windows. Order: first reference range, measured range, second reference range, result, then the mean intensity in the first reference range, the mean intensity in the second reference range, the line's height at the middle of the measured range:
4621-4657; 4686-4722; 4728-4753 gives 0.032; 23.7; 24.3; 24.1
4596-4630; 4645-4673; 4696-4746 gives 0.047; 24.7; 23.7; 24.3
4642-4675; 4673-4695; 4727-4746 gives 0.012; 23.3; 23.9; 23.5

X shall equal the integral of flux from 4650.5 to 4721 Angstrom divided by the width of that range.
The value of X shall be 23.2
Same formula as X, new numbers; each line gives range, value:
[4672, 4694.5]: 23.3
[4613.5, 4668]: 23.9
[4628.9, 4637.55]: 22.6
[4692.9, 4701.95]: 23.1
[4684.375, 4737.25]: 23.5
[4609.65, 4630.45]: 25.3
